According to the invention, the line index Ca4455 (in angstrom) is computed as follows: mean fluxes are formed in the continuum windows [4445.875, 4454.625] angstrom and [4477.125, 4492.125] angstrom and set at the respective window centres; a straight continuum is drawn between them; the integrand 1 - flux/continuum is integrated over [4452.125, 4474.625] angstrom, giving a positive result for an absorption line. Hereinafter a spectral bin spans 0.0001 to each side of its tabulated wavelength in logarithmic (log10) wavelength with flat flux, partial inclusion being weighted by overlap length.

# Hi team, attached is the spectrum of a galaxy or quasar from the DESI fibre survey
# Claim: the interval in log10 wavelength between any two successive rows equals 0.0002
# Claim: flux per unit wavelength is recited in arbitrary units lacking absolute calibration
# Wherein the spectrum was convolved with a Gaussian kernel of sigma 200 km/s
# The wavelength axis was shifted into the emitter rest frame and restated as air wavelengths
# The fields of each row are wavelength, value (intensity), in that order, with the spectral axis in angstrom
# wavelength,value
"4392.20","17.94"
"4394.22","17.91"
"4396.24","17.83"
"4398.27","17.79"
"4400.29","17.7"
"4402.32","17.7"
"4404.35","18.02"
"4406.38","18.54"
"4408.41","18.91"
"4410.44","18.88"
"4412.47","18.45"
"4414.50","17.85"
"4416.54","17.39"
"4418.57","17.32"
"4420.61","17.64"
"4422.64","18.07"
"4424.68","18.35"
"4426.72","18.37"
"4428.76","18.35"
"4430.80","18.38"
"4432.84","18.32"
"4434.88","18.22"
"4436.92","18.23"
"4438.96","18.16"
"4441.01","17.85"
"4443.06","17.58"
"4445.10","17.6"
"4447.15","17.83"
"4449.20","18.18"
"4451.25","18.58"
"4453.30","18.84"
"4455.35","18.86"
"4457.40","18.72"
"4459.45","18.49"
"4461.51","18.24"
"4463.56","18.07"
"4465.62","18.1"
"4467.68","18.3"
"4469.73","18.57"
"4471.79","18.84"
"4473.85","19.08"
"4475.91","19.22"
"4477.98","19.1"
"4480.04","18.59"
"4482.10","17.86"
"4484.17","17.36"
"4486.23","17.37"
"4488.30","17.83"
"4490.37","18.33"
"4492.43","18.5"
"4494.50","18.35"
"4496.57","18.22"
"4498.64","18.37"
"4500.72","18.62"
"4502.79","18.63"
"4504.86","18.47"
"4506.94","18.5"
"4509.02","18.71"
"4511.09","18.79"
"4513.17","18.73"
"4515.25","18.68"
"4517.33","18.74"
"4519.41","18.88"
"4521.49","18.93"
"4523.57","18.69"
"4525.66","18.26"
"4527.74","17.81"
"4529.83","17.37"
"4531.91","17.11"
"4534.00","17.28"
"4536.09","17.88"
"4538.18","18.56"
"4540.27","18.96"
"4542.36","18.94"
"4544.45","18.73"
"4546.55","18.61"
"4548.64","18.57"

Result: -0.4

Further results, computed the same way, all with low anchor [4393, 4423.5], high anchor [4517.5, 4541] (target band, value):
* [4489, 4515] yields -0.5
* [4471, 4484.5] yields -0.4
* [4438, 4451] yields 0.1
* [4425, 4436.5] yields -0.2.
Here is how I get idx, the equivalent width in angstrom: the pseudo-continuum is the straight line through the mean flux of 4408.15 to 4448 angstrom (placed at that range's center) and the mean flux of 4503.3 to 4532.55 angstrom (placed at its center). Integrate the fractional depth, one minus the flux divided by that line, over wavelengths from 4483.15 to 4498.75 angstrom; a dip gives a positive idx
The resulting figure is 0.3 angstrom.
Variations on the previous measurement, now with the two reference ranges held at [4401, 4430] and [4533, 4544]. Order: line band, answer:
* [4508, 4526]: -0.41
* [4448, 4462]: -0.28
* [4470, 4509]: -0.32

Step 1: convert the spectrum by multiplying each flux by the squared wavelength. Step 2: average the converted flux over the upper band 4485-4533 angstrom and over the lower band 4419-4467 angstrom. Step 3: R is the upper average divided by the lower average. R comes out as 1.04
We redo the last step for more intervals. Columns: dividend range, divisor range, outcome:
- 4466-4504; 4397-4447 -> 1.05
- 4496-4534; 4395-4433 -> 1.06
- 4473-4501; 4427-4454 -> 1.03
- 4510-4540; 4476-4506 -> 1.02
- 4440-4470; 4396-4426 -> 1.03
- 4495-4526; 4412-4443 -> 1.07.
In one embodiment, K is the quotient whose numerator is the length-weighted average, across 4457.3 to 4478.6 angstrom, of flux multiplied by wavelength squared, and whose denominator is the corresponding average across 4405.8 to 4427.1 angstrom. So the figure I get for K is 1.0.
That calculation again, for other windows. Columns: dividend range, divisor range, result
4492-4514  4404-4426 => 1.06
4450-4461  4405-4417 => 1.04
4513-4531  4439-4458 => 1.05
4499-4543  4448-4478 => 1.02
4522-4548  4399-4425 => 1.07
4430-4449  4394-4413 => 1.01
